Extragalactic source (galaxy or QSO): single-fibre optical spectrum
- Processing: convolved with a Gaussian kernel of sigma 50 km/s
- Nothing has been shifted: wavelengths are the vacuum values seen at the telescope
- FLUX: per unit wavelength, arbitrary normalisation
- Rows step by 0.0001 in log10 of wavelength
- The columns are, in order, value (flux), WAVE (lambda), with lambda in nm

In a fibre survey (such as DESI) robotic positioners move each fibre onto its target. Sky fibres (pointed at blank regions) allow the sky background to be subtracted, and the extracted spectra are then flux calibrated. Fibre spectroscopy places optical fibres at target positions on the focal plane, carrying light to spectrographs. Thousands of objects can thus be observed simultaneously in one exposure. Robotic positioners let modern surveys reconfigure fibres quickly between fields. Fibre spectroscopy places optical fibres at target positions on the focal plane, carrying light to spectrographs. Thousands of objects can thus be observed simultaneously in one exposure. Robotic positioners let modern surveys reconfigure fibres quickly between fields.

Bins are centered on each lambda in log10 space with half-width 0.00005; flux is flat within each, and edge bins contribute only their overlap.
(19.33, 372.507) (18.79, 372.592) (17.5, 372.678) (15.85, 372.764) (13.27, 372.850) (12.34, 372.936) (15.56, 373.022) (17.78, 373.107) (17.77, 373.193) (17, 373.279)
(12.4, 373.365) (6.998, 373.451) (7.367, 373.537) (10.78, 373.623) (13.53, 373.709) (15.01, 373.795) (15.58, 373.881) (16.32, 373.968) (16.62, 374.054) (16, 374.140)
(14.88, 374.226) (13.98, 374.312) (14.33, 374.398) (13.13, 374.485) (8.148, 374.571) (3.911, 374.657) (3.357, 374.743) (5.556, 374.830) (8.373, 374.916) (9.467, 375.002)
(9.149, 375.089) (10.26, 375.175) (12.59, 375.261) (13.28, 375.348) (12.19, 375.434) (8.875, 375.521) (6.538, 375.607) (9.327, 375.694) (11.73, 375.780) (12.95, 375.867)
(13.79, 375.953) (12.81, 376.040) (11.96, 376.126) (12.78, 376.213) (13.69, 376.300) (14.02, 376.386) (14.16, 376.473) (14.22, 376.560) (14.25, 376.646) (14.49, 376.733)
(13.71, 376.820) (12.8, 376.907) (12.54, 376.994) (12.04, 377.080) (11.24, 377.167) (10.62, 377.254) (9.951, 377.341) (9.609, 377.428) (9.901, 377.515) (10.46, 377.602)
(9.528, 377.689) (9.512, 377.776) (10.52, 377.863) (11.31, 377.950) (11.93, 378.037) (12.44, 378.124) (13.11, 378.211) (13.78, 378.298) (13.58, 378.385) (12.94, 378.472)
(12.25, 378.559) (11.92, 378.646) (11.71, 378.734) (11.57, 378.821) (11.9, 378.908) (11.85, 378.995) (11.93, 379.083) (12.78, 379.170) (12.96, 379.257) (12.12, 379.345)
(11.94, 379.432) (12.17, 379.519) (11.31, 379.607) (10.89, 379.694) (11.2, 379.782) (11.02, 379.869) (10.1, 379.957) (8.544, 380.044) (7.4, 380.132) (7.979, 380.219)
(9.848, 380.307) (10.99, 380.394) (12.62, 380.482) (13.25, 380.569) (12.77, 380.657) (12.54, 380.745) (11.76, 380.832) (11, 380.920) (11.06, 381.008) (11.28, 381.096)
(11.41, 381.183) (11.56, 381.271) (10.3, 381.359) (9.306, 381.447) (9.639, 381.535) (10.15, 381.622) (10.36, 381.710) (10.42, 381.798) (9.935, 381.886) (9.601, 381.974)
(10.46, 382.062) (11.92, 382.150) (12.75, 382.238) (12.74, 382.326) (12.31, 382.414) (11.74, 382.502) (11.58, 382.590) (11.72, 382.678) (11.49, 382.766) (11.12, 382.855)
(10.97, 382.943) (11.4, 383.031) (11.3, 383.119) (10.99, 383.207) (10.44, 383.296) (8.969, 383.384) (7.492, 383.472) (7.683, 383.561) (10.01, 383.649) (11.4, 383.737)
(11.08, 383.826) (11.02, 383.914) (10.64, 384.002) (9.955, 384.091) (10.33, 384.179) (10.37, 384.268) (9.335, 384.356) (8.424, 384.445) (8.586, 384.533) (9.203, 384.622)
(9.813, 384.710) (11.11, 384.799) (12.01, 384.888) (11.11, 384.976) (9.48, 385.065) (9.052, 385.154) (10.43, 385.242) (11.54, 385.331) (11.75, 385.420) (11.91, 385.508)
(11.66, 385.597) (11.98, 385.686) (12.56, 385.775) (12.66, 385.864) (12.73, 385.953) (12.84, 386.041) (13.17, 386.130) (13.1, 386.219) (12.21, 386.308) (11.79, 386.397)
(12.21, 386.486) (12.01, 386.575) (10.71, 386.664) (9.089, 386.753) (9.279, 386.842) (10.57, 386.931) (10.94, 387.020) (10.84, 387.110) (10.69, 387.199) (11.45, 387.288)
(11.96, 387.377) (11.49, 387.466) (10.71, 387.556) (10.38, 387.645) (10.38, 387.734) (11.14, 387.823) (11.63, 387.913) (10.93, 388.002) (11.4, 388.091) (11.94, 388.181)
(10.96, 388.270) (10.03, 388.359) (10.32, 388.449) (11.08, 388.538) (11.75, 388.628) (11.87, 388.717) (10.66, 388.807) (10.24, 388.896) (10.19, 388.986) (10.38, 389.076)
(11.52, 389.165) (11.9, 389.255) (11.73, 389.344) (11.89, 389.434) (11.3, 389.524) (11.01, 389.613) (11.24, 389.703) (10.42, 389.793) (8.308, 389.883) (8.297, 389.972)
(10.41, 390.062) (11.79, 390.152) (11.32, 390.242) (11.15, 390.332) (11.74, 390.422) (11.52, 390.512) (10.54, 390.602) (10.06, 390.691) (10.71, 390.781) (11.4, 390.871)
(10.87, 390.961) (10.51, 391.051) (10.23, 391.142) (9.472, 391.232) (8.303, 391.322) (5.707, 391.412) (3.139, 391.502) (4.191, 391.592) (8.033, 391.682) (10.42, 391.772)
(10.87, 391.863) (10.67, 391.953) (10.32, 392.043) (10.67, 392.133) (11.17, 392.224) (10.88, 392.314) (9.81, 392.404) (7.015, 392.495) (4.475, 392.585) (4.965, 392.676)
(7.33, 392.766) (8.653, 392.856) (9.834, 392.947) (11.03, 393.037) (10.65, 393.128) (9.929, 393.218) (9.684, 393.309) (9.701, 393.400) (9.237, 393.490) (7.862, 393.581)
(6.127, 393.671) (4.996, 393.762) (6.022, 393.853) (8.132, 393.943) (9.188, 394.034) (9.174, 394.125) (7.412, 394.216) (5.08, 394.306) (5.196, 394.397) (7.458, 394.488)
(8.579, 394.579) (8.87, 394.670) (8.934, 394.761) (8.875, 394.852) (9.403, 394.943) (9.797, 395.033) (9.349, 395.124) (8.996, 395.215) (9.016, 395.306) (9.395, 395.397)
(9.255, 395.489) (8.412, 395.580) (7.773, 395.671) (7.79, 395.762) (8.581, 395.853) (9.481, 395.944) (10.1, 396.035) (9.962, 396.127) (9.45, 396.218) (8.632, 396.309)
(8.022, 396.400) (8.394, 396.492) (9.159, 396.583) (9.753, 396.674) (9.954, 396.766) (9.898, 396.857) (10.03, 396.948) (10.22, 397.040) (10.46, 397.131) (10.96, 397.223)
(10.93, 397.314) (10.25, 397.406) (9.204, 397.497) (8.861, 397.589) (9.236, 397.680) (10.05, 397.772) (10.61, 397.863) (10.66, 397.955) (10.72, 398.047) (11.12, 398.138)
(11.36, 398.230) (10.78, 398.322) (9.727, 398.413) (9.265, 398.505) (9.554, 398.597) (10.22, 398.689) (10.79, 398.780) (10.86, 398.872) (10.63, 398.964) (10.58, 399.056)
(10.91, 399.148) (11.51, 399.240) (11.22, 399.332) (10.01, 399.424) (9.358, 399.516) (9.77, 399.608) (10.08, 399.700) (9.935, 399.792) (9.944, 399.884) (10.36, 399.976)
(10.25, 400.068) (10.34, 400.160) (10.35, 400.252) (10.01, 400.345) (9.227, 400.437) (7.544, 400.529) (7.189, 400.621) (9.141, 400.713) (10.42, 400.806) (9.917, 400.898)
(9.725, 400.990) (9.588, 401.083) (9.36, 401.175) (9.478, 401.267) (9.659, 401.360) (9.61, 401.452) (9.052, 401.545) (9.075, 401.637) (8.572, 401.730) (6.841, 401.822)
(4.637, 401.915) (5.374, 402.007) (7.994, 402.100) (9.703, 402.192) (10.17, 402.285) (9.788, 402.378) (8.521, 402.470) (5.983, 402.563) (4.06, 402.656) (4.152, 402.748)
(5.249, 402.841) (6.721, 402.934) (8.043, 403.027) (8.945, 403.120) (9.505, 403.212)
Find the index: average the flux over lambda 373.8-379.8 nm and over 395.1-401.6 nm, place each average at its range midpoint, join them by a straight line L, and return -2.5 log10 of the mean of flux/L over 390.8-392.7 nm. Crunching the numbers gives 0.18 mag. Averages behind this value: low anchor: 11.8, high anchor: 9.75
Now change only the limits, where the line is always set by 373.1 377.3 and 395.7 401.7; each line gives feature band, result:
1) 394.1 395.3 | 0.23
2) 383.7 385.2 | 0.10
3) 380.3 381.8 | 0.03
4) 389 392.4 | 0.05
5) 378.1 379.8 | -0.05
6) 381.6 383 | 0.02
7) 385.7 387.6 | -0.06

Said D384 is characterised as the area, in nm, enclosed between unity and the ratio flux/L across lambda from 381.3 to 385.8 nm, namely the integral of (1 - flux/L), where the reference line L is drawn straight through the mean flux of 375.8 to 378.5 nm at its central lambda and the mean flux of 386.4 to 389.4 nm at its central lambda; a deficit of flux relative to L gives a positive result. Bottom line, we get 0.35 nm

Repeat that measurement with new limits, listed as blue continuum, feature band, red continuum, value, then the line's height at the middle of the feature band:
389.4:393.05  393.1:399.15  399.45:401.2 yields 0.215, 9.58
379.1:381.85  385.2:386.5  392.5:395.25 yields -0.306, 9.85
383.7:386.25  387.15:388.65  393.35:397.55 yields -0.099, 10.4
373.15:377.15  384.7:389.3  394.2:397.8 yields -0.397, 10.3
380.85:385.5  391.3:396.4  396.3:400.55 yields 0.877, 10.2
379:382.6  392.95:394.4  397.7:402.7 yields 0.261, 10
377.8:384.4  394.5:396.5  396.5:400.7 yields 0.255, 10.3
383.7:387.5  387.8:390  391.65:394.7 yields -0.214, 9.93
